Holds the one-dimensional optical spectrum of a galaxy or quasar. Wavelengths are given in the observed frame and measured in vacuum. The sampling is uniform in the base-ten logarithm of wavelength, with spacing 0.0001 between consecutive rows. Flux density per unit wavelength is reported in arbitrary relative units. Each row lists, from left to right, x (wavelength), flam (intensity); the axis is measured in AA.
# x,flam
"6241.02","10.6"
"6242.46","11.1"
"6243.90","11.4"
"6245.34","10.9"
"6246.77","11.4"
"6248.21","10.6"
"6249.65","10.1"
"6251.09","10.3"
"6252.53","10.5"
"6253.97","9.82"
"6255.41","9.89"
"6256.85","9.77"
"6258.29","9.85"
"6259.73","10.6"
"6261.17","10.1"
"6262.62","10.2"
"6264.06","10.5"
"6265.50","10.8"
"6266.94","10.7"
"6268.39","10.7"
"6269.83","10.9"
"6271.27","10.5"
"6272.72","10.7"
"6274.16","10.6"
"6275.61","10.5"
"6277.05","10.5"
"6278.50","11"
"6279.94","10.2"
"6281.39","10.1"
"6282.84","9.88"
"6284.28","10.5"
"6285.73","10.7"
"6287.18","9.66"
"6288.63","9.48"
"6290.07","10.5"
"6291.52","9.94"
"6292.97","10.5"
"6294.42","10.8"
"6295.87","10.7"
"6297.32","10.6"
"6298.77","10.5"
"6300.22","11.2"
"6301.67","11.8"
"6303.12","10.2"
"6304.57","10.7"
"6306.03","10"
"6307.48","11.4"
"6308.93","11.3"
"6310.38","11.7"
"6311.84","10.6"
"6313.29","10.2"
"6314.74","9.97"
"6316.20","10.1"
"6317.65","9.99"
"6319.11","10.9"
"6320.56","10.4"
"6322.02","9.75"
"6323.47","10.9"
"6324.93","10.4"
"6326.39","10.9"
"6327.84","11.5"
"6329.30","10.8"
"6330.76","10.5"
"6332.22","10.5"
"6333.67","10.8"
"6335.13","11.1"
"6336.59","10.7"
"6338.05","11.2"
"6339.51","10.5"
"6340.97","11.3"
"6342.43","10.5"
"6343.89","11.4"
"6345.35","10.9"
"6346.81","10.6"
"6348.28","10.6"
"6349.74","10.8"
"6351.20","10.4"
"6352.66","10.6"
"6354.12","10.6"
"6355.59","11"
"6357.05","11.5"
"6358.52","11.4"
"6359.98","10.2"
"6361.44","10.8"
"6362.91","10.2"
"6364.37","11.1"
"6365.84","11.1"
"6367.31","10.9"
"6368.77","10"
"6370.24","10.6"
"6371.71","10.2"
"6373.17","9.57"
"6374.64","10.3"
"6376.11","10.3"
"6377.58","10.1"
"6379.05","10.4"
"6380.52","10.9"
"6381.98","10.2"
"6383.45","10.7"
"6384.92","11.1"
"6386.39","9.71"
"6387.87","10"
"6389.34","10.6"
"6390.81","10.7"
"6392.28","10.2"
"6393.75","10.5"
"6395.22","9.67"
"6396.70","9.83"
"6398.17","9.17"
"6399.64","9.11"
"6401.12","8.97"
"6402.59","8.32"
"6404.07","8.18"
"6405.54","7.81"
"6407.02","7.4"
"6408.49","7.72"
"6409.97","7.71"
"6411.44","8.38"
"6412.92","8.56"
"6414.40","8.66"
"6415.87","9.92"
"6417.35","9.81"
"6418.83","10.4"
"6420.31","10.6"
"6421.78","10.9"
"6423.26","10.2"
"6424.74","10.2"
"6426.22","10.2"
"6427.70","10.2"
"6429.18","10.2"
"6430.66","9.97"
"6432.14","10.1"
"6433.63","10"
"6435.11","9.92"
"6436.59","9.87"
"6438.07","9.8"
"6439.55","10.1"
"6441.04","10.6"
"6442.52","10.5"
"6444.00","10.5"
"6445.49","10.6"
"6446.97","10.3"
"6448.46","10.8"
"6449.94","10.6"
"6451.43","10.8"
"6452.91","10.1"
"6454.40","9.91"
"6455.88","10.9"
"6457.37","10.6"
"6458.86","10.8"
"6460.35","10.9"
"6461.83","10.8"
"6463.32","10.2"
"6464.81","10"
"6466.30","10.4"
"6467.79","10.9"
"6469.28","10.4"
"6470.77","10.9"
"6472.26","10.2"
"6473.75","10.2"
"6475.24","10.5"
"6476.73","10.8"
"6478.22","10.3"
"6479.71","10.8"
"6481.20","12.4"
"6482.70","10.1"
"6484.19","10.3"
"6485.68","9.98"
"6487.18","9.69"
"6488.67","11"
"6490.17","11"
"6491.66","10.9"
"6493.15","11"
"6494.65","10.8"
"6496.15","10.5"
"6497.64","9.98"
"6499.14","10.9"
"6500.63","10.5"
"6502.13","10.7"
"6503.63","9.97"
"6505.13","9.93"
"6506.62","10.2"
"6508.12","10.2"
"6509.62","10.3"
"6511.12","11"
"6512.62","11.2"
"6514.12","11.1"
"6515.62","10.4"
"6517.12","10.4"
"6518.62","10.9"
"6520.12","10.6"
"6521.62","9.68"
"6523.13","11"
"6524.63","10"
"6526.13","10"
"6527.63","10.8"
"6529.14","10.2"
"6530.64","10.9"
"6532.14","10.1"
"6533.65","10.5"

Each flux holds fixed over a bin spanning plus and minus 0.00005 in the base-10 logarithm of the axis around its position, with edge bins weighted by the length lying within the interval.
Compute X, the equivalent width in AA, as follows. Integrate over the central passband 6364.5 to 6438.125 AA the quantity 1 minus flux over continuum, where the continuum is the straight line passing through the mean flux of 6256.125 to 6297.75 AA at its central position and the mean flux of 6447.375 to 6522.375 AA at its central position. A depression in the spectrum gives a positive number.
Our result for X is 4.8 AA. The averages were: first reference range 10.4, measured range 9.81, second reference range 10.5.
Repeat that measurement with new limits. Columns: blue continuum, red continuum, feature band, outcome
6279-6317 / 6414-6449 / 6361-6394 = -0.4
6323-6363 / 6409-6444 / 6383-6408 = 1.8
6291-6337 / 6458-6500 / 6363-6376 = 0.2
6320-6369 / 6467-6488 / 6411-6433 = 1.5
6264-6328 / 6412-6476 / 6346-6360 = -0.5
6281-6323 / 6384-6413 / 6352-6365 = -1.4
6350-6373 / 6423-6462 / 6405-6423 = 2.5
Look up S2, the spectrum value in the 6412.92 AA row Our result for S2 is 8.56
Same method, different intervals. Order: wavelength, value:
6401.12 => 8.97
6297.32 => 10.6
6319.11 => 10.9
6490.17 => 11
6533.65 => 10.5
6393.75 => 10.5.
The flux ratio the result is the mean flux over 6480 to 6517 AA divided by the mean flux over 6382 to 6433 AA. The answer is 1.10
